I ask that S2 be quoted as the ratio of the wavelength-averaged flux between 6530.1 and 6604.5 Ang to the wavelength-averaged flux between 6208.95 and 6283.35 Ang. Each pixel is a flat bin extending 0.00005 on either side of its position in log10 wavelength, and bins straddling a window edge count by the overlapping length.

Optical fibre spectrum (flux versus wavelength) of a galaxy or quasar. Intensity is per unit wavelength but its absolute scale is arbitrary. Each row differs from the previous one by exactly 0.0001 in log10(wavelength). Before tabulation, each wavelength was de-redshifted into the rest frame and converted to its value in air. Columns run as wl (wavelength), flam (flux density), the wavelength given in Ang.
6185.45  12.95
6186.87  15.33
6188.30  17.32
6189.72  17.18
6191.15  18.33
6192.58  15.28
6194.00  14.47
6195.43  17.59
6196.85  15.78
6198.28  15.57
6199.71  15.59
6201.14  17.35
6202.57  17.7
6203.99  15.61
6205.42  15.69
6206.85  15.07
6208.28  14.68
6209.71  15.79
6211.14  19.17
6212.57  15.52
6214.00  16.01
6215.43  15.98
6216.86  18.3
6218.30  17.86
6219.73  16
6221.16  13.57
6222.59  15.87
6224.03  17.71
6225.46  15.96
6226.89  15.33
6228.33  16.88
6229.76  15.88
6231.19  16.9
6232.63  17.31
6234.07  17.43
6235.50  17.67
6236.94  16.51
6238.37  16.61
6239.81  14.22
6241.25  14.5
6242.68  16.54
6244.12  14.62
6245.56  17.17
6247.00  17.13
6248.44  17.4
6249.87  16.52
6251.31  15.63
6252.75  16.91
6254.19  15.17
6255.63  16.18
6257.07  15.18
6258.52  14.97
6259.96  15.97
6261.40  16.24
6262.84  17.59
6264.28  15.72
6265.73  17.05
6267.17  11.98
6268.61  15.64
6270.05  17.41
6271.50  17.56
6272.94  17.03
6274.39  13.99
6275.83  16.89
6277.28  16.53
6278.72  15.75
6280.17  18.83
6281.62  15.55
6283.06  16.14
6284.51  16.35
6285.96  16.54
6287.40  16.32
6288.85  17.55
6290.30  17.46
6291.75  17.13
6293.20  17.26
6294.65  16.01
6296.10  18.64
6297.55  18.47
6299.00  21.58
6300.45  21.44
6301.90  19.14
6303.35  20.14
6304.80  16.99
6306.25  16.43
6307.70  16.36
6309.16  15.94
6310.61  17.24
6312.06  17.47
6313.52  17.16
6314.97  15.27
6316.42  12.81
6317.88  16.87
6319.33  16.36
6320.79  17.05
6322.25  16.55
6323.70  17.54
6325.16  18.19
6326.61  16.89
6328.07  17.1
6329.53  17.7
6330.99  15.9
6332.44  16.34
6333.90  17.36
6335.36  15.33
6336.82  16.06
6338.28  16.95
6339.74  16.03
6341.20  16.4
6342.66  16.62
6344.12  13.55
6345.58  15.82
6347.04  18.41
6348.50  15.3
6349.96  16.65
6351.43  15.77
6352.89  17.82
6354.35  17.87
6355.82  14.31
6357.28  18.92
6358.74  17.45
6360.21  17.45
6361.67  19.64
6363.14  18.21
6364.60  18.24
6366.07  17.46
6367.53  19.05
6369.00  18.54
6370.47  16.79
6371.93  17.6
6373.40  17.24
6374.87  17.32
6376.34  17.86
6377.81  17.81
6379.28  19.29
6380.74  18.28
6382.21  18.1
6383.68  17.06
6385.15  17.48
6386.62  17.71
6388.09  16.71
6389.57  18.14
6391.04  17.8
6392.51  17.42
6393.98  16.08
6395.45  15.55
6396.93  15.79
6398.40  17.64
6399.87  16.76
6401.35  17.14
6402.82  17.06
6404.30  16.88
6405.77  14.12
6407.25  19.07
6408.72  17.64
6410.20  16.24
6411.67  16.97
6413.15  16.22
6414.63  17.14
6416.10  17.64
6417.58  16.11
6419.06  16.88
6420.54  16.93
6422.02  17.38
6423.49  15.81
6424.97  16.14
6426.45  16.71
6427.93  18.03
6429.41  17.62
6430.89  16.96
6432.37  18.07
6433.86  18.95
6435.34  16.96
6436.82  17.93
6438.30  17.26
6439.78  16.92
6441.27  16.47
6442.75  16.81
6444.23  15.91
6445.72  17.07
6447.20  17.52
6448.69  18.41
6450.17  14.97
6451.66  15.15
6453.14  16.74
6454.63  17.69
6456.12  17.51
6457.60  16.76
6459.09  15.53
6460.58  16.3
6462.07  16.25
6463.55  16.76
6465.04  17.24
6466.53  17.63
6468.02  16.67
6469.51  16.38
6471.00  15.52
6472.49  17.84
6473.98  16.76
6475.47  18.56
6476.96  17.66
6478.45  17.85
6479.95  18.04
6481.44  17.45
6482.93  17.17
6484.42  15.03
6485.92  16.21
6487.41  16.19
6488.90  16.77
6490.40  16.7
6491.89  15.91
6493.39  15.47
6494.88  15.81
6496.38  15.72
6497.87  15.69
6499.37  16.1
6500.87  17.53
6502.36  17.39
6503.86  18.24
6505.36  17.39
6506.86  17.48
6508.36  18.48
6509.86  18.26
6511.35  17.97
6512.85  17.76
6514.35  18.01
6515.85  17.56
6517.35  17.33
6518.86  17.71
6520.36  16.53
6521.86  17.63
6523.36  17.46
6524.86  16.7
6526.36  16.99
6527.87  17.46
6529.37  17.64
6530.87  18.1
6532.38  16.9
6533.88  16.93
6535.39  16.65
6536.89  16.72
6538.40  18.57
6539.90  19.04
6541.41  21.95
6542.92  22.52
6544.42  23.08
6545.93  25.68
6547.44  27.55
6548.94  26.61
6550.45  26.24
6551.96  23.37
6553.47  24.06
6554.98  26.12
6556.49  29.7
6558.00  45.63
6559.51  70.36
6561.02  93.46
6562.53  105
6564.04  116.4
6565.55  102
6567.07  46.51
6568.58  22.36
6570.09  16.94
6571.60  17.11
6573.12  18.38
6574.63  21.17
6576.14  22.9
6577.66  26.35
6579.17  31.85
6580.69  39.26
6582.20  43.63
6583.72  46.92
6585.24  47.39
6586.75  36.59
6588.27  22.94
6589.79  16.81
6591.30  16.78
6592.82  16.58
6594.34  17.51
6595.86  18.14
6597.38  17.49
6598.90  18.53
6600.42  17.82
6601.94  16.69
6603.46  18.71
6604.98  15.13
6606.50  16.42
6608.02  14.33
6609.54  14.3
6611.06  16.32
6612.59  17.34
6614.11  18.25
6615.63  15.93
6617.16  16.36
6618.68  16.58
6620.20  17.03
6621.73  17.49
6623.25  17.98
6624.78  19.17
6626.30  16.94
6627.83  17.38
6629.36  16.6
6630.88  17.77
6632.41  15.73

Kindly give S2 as 1.96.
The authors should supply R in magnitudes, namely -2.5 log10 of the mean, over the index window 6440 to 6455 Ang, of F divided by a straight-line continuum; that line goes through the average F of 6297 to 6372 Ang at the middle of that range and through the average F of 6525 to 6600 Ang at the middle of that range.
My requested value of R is 0.42 mag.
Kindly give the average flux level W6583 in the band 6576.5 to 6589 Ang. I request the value 36.4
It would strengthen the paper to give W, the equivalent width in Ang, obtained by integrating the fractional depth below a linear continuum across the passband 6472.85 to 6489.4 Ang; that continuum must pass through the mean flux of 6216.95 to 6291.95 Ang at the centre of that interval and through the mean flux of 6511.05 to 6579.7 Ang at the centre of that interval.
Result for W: 6.12 Ang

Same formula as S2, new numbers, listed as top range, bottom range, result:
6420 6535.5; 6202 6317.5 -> 1.03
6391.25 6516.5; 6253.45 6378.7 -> 1.00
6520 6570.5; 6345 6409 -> 1.95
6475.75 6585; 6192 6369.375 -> 1.59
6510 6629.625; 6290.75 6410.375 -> 1.53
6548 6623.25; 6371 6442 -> 1.79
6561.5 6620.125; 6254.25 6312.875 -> 1.75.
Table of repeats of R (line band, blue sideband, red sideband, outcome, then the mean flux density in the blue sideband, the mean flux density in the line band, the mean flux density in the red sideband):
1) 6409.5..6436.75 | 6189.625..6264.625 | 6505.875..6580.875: 0.39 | 16.3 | 17.1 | 29.5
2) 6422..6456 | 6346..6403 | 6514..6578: 0.30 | 17.4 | 17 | 30.7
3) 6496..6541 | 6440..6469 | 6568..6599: 0.21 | 16.7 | 17.4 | 25.7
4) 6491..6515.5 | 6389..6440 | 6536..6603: 0.48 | 17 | 17.1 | 33.5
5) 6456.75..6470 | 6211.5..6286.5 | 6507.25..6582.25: 0.49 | 16.2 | 16.6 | 29.9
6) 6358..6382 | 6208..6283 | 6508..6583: 0.22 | 16.3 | 18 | 30.2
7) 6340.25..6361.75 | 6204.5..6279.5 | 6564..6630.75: 0.13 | 16.2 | 16.7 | 24.8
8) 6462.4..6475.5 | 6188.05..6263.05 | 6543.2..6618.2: 0.49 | 16.3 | 16.9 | 31.4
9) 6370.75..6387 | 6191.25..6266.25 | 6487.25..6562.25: 0.10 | 16.2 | 17.8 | 22.7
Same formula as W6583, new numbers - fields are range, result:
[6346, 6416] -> 17.3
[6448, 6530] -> 17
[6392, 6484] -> 16.9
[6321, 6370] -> 17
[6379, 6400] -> 17.3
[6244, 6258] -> 16.2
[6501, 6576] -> 28.7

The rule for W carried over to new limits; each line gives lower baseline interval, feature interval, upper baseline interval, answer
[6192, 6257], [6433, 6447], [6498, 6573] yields 4.28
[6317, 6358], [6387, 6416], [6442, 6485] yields -0.24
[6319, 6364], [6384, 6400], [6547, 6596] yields 3.39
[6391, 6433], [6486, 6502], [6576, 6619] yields 2.62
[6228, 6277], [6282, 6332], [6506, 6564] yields 2.98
